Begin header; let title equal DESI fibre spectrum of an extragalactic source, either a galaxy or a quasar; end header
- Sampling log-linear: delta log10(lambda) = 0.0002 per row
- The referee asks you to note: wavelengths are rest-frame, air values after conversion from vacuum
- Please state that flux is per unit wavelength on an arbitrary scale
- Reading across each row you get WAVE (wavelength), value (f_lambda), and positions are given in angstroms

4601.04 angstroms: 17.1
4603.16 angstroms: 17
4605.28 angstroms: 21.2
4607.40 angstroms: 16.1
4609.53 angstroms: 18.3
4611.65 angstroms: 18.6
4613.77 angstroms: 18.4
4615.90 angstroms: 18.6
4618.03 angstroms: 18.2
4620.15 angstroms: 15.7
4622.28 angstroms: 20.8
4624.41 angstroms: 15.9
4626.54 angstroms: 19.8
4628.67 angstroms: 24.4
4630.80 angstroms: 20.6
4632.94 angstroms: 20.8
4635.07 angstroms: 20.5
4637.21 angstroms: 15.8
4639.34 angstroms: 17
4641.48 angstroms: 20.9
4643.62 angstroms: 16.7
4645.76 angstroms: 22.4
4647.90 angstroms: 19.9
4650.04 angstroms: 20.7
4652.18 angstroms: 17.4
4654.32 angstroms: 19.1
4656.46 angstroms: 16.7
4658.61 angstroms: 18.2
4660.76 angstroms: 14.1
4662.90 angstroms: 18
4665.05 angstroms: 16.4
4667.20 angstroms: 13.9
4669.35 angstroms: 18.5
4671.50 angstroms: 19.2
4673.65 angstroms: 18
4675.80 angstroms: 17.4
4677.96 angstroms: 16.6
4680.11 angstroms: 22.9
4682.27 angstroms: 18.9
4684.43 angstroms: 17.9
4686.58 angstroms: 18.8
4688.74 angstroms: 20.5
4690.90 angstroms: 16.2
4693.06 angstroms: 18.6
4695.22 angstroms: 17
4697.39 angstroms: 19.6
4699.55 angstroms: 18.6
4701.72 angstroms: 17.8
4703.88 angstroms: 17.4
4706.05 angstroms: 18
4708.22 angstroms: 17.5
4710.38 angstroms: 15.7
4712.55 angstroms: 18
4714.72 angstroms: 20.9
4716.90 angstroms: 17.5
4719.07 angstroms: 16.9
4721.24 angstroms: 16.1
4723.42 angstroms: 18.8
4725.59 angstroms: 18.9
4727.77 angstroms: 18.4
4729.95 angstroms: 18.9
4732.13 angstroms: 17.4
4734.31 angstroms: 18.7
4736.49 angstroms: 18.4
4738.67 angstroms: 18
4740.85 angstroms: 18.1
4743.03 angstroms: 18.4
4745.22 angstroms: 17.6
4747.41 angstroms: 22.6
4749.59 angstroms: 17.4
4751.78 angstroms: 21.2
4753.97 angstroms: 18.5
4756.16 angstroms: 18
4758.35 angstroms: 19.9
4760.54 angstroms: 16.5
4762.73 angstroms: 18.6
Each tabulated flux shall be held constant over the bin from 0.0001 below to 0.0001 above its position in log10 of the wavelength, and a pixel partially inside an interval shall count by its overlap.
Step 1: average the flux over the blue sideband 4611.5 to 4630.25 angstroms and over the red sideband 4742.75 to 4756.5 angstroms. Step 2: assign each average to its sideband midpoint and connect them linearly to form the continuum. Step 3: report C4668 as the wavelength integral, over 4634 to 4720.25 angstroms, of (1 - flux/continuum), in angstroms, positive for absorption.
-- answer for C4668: 4.2 angstroms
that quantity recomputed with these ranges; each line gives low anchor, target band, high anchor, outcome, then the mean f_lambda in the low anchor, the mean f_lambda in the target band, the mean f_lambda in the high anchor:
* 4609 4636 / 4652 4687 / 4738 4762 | 2.46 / 19.3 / 17.8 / 18.8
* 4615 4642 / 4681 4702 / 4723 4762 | 0.45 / 19.1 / 18.4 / 18.7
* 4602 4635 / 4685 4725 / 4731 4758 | 1.72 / 19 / 18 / 18.7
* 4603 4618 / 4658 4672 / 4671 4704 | 1.28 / 18.4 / 16.8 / 18.5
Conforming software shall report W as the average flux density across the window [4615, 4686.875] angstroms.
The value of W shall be 18.5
